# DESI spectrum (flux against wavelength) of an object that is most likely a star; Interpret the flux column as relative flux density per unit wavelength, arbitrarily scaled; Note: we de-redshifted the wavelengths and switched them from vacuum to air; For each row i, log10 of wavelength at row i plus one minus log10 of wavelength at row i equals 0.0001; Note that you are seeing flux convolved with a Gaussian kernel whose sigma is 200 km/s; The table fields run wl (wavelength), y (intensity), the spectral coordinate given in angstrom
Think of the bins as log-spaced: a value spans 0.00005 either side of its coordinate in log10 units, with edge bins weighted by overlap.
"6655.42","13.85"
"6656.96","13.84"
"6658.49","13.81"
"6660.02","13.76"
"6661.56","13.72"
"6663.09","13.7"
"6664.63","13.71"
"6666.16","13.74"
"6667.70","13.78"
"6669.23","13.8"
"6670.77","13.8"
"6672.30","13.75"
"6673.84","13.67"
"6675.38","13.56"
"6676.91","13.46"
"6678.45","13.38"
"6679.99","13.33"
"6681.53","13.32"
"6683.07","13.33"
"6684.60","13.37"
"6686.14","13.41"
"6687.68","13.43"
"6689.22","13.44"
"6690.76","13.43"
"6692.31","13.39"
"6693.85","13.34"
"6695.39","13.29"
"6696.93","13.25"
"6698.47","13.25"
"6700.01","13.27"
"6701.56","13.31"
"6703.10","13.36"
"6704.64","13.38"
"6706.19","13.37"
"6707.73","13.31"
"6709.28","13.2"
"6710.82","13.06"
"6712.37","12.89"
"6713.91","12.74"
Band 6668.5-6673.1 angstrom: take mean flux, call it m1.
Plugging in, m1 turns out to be 13.8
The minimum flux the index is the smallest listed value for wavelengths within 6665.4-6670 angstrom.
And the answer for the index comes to 13.74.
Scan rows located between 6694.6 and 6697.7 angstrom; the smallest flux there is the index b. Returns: 13.25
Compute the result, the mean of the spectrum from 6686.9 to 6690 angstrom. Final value 13.4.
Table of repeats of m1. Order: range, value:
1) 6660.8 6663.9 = 13.7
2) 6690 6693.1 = 13.4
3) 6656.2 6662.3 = 13.8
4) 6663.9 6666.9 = 13.7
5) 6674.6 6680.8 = 13.4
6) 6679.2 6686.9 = 13.4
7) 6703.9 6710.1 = 13.3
